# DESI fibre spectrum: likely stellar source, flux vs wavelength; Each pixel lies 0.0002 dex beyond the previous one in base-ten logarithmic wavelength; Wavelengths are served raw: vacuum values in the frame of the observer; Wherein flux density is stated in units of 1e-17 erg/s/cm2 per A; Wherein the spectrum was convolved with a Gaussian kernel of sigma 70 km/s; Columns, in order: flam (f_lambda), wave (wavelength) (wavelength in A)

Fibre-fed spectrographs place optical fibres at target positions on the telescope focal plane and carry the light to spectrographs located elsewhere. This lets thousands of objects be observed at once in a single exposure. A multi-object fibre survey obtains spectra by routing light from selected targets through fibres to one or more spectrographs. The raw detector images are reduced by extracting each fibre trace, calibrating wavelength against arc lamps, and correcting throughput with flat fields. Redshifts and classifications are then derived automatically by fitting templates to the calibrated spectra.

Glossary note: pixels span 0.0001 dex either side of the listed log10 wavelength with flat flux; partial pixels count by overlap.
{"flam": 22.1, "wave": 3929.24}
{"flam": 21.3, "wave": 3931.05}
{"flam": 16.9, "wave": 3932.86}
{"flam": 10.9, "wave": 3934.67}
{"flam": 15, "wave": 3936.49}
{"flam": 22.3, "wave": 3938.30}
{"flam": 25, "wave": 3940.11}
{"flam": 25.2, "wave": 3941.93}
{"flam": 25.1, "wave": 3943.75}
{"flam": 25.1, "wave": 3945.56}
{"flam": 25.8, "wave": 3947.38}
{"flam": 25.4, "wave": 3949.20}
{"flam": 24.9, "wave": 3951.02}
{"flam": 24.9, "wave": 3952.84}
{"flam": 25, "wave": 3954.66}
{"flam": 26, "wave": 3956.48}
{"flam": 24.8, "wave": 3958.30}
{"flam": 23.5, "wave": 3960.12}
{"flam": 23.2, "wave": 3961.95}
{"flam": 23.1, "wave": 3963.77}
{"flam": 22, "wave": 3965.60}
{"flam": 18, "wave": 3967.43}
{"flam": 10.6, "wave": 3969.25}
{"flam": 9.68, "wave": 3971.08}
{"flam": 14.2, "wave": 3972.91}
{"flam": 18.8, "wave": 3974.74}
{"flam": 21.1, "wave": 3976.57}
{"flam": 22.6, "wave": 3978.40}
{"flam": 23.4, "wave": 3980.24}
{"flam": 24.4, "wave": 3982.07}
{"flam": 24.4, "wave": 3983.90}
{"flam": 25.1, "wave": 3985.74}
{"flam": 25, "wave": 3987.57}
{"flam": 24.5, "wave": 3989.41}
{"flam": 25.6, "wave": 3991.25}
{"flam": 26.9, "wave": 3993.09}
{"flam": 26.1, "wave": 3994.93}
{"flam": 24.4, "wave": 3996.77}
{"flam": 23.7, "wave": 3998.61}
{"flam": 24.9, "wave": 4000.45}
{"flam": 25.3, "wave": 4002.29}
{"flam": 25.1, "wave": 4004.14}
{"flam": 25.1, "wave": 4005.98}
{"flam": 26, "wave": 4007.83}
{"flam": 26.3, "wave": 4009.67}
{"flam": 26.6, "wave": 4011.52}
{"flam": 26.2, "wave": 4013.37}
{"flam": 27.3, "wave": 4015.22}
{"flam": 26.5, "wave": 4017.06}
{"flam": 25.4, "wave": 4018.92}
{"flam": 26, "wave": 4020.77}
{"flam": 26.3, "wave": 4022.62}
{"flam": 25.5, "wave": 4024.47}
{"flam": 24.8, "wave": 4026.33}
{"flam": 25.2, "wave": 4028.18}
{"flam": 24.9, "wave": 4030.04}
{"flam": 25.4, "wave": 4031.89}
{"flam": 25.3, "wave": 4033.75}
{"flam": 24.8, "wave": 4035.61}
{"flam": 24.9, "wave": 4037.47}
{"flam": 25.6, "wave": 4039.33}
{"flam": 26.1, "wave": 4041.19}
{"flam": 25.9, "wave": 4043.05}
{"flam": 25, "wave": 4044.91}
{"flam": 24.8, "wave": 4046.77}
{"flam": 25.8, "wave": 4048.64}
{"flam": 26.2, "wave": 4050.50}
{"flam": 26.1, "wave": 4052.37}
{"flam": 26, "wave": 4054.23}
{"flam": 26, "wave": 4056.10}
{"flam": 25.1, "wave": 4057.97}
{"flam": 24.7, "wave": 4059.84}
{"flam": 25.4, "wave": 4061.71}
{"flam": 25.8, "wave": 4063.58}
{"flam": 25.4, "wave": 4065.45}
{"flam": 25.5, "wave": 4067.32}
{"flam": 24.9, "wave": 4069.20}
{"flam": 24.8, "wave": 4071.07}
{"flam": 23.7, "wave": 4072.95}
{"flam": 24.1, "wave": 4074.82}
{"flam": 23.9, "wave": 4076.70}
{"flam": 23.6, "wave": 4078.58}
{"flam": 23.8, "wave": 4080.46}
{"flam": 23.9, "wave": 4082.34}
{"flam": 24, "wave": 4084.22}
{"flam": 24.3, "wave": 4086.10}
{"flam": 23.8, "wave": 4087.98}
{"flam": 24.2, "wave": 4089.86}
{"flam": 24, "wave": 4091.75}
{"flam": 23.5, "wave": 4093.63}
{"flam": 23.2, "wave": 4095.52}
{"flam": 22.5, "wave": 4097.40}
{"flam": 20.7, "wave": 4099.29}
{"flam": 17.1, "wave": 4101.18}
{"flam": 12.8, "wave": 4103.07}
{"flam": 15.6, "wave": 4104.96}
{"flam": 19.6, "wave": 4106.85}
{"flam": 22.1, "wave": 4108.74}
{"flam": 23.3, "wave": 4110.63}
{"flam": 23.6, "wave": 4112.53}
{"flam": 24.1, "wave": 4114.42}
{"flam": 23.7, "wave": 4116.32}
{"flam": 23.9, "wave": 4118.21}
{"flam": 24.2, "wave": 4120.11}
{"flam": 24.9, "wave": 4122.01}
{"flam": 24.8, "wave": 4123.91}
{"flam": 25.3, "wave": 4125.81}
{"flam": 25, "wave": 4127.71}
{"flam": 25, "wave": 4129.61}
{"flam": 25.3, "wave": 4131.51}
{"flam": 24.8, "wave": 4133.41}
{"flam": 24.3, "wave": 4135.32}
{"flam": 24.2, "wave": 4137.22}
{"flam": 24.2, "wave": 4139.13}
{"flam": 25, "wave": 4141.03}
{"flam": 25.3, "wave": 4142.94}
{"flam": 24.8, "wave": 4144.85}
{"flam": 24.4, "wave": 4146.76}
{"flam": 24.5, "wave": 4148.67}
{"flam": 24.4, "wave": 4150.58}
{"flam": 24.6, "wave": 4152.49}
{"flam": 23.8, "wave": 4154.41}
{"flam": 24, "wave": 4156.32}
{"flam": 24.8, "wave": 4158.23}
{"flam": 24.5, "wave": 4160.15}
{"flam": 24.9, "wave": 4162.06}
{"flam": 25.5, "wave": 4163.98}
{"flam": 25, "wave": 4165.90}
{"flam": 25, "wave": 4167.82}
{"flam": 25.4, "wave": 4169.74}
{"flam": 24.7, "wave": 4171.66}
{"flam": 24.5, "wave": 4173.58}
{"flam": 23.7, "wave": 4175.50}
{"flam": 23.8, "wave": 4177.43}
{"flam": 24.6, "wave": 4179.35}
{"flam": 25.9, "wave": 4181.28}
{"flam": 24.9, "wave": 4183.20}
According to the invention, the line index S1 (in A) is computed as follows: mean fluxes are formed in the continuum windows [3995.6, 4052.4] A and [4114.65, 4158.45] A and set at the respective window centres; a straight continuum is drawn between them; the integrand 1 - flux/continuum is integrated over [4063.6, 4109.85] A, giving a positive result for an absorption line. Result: 4.4 A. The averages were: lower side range 25.5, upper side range 24.6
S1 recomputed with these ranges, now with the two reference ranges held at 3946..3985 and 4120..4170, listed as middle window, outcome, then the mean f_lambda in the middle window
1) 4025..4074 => -4.6 A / 25.3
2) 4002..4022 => -3.1 A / 26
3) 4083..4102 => 0.9 A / 22.8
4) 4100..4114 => 2.8 A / 19.4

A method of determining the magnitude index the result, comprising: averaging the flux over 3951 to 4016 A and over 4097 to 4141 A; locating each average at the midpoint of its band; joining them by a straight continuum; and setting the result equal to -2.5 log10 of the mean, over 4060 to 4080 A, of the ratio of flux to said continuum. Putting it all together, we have -0.08 mag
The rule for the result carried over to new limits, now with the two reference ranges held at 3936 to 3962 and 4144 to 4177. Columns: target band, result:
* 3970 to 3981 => 0.32 mag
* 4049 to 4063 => -0.05 mag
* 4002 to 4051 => -0.05 mag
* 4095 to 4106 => 0.31 mag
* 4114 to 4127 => 0.00 mag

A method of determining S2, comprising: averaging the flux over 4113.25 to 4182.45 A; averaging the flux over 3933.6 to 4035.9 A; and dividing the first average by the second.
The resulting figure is 1.0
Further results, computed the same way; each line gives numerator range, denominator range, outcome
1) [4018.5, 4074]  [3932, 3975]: 1.20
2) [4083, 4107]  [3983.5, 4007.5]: 0.85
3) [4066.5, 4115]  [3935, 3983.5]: 1.03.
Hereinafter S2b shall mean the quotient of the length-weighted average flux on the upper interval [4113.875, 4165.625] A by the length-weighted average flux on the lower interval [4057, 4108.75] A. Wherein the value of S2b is 1.1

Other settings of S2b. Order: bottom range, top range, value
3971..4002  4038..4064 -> 1.11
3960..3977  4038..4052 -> 1.42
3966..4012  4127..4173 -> 1.09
